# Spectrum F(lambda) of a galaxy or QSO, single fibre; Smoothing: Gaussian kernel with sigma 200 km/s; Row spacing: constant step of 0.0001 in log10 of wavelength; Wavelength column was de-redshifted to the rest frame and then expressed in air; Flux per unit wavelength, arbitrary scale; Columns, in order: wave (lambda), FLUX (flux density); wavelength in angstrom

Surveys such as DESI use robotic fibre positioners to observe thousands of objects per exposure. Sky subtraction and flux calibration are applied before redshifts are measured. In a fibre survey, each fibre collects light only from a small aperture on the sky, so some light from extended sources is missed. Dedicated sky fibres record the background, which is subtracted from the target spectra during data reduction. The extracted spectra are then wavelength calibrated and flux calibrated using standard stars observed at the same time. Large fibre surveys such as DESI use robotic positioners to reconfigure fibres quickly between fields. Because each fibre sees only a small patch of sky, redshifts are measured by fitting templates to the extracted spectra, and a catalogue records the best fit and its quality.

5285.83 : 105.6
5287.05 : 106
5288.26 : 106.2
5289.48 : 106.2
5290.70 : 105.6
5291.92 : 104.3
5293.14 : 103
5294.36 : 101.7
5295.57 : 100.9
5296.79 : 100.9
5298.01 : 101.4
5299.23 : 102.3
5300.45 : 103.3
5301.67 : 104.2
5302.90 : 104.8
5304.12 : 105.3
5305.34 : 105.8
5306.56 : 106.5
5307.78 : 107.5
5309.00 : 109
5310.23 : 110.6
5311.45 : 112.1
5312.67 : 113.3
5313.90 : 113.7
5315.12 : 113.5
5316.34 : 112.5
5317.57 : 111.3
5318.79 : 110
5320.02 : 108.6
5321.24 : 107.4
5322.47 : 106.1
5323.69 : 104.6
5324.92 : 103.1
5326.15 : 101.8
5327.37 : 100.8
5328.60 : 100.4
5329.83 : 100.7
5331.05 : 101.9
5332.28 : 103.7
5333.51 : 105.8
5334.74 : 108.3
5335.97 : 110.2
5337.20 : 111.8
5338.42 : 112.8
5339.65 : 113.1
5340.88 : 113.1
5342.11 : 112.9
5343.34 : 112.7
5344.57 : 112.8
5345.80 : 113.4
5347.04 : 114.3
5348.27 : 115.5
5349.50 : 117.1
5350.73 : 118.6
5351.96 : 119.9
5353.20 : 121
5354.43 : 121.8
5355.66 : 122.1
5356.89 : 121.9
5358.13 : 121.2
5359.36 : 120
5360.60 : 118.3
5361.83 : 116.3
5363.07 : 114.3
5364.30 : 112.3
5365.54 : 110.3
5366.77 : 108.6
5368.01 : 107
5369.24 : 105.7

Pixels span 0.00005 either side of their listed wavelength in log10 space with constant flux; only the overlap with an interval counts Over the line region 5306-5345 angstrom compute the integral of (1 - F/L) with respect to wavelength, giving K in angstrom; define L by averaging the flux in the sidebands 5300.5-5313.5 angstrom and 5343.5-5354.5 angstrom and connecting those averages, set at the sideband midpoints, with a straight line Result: 1.1 angstrom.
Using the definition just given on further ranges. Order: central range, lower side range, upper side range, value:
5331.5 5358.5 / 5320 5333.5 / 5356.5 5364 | -0.7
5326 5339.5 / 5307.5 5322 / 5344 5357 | 1.0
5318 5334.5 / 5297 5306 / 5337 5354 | 0.9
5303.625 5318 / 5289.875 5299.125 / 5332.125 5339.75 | -0.6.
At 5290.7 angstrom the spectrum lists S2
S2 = 105.6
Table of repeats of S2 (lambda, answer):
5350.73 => 118.6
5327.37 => 100.8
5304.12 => 105.3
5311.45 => 112.1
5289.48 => 106.2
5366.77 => 108.6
